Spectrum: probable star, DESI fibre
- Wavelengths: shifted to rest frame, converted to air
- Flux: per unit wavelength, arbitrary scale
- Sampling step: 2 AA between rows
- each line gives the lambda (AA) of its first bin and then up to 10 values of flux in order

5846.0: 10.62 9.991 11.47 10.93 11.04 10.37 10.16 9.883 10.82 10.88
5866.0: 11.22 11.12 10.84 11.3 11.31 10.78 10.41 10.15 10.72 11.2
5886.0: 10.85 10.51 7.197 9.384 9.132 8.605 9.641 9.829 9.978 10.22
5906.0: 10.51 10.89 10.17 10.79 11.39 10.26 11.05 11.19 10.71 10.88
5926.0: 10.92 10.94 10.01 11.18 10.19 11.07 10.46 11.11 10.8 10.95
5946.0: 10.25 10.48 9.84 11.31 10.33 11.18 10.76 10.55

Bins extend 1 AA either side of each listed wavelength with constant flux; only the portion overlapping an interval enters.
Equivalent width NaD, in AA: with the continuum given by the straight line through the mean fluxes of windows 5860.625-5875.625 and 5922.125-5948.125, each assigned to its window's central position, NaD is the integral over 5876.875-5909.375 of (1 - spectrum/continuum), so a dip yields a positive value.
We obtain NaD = 2.8 AA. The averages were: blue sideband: 11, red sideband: 10.7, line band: 9.96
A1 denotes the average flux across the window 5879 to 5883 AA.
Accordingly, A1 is 10.4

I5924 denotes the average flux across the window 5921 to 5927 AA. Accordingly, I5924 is 10.8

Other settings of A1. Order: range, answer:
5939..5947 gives 10.8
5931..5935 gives 10.7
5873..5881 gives 10.7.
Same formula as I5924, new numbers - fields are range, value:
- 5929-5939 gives 10.6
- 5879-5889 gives 10.7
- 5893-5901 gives 9.3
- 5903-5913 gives 10.5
